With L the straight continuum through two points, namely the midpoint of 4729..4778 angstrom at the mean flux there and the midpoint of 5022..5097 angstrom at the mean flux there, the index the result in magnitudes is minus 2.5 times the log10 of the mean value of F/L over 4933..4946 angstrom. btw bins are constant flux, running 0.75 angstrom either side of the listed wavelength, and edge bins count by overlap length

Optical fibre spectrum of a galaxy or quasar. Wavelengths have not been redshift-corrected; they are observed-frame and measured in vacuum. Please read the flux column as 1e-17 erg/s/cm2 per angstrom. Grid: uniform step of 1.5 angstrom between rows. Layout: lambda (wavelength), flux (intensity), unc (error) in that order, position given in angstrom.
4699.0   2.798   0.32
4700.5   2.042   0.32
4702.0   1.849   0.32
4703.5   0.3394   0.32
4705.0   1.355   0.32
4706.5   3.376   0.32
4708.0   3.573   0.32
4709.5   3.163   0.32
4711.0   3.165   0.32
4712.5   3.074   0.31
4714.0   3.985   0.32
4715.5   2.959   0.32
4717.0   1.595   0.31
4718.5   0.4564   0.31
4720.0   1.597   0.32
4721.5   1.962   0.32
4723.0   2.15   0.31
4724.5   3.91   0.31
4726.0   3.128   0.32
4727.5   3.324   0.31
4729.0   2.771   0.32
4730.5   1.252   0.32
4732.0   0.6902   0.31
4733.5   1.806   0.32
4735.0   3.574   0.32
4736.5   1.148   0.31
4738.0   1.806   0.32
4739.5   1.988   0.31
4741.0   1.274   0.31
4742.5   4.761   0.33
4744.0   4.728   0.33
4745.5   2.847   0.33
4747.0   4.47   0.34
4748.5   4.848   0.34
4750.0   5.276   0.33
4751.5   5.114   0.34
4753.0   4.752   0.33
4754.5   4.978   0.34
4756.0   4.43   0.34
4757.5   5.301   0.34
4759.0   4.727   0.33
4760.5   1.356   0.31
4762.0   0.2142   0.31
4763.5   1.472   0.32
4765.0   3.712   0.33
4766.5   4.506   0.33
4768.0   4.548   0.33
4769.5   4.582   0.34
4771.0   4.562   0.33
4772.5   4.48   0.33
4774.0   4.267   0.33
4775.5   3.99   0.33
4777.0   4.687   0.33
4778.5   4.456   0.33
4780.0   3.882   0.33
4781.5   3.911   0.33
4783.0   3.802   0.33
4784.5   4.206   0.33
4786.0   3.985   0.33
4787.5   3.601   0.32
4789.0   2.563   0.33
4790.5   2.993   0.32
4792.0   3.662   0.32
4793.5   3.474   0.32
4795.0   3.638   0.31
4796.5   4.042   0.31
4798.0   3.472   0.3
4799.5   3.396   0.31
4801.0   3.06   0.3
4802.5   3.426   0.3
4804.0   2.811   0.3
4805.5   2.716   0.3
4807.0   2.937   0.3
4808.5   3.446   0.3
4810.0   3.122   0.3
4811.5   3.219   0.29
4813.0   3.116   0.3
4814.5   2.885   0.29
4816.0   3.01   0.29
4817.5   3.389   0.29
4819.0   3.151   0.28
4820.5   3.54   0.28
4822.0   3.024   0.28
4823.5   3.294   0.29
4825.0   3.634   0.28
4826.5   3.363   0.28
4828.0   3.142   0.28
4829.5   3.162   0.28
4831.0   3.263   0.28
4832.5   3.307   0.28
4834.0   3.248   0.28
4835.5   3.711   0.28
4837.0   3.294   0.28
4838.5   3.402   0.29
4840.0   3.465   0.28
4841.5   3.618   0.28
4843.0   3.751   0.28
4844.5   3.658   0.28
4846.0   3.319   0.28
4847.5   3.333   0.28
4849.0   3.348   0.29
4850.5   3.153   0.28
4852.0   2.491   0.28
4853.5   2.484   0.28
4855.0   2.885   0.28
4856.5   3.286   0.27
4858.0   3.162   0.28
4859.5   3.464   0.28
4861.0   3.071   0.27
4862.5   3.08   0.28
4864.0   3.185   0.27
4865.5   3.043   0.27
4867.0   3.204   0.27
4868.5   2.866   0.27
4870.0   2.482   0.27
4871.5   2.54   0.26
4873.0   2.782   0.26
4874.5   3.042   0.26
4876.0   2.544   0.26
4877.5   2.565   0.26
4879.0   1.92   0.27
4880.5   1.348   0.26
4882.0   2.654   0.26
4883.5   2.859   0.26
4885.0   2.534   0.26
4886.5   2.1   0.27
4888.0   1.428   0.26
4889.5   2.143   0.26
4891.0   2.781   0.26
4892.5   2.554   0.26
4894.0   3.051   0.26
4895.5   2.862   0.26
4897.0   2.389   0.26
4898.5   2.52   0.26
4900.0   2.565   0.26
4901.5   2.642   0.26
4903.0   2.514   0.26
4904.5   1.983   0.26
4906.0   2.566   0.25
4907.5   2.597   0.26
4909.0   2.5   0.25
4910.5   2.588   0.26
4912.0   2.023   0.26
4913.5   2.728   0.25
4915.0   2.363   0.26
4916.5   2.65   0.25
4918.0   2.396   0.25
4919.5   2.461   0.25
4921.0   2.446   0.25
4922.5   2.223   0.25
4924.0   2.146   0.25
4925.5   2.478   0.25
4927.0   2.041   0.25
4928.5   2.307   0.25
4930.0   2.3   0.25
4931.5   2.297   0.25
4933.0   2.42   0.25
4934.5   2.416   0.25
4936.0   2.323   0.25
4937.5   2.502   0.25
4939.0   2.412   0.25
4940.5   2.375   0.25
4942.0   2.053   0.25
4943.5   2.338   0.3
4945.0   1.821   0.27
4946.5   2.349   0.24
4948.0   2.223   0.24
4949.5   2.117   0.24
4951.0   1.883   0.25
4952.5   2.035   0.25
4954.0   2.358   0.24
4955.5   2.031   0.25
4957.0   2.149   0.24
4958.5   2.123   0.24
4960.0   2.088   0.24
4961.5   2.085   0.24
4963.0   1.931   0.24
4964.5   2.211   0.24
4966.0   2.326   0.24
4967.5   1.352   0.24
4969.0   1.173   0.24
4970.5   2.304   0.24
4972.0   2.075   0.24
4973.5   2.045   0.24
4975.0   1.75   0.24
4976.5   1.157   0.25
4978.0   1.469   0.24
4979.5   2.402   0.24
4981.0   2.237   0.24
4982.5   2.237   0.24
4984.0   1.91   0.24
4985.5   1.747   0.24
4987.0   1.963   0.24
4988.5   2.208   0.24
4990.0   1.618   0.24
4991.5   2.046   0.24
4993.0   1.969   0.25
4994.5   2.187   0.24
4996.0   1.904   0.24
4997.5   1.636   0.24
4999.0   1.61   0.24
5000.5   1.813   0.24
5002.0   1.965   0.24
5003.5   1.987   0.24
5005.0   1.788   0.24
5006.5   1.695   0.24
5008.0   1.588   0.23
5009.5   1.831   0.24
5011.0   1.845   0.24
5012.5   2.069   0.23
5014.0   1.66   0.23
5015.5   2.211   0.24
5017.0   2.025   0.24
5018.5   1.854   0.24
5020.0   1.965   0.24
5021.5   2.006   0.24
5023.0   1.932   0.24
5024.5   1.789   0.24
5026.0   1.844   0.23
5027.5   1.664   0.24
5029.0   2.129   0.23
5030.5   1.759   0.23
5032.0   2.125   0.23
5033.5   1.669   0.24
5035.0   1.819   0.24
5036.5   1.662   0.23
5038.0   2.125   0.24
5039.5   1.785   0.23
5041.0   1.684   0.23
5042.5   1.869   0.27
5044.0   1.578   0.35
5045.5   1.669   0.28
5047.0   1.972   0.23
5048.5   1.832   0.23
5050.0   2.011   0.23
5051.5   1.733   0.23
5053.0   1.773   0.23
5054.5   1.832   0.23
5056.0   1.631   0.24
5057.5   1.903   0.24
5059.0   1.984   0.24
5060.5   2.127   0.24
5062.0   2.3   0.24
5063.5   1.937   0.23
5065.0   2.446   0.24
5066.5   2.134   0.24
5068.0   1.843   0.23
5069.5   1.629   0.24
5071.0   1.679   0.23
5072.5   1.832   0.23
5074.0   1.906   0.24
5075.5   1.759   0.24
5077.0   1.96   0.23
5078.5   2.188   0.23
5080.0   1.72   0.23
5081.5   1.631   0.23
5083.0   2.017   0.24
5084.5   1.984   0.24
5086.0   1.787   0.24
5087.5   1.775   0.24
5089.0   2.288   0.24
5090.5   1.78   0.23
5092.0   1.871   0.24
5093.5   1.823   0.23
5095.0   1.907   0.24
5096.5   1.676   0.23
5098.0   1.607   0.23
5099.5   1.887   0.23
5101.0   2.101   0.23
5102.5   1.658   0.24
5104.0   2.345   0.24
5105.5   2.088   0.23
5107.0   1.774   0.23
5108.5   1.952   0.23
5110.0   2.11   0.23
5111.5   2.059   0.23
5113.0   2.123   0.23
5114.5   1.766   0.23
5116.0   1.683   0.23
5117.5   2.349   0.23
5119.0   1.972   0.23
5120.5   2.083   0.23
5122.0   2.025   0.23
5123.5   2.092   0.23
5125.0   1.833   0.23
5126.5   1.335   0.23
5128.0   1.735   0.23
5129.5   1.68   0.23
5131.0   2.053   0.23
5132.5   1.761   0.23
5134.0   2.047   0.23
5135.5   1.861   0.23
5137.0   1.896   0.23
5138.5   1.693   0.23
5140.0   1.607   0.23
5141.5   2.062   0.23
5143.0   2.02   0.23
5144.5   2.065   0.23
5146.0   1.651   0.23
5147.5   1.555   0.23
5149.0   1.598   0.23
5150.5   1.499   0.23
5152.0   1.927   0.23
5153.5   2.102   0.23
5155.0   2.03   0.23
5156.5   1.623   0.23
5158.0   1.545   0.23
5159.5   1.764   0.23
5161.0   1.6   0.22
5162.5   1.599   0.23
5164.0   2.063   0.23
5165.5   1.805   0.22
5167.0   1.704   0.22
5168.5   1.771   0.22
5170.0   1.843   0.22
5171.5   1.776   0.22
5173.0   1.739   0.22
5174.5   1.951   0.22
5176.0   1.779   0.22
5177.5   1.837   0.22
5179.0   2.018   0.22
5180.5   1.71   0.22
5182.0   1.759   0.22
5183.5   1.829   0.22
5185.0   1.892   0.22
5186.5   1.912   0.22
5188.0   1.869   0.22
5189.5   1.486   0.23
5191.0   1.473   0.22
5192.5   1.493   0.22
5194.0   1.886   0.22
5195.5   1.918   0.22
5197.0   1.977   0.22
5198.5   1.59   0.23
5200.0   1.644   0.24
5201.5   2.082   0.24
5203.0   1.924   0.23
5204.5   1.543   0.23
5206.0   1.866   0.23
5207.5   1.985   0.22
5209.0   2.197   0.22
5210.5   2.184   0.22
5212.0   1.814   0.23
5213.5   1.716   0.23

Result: 0.10 mag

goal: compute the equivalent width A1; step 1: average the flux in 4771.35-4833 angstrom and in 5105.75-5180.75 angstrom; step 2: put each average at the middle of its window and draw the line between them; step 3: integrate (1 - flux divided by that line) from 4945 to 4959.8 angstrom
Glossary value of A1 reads 3.4 angstrom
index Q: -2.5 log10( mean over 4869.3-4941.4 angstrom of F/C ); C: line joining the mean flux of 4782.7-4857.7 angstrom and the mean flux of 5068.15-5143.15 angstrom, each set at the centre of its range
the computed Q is 0.187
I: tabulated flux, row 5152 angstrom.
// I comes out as 1.927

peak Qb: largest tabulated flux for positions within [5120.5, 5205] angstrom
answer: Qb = 2.102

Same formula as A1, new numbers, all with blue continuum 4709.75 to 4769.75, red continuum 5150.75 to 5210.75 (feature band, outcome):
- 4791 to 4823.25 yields -4.04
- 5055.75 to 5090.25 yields 3.08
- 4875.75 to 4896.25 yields 2.23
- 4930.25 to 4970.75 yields 5.65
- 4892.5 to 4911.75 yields 0.53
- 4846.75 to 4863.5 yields -1.90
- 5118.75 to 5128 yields 0.50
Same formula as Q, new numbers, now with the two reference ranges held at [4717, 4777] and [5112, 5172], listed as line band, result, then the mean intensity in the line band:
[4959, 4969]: 0.26 mag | 1.94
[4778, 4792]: -0.19 mag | 3.7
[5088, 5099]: 0.09 mag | 1.85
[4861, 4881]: 0.04 mag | 2.69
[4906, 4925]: 0.09 mag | 2.43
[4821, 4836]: -0.12 mag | 3.31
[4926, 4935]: 0.13 mag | 2.3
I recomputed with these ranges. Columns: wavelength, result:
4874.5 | 3.042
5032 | 2.125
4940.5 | 2.375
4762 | 0.2142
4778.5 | 4.456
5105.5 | 2.088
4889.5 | 2.143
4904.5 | 1.983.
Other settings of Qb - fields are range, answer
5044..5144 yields 2.446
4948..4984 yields 2.402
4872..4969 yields 3.051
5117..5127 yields 2.349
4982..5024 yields 2.237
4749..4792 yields 5.301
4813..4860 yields 3.751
